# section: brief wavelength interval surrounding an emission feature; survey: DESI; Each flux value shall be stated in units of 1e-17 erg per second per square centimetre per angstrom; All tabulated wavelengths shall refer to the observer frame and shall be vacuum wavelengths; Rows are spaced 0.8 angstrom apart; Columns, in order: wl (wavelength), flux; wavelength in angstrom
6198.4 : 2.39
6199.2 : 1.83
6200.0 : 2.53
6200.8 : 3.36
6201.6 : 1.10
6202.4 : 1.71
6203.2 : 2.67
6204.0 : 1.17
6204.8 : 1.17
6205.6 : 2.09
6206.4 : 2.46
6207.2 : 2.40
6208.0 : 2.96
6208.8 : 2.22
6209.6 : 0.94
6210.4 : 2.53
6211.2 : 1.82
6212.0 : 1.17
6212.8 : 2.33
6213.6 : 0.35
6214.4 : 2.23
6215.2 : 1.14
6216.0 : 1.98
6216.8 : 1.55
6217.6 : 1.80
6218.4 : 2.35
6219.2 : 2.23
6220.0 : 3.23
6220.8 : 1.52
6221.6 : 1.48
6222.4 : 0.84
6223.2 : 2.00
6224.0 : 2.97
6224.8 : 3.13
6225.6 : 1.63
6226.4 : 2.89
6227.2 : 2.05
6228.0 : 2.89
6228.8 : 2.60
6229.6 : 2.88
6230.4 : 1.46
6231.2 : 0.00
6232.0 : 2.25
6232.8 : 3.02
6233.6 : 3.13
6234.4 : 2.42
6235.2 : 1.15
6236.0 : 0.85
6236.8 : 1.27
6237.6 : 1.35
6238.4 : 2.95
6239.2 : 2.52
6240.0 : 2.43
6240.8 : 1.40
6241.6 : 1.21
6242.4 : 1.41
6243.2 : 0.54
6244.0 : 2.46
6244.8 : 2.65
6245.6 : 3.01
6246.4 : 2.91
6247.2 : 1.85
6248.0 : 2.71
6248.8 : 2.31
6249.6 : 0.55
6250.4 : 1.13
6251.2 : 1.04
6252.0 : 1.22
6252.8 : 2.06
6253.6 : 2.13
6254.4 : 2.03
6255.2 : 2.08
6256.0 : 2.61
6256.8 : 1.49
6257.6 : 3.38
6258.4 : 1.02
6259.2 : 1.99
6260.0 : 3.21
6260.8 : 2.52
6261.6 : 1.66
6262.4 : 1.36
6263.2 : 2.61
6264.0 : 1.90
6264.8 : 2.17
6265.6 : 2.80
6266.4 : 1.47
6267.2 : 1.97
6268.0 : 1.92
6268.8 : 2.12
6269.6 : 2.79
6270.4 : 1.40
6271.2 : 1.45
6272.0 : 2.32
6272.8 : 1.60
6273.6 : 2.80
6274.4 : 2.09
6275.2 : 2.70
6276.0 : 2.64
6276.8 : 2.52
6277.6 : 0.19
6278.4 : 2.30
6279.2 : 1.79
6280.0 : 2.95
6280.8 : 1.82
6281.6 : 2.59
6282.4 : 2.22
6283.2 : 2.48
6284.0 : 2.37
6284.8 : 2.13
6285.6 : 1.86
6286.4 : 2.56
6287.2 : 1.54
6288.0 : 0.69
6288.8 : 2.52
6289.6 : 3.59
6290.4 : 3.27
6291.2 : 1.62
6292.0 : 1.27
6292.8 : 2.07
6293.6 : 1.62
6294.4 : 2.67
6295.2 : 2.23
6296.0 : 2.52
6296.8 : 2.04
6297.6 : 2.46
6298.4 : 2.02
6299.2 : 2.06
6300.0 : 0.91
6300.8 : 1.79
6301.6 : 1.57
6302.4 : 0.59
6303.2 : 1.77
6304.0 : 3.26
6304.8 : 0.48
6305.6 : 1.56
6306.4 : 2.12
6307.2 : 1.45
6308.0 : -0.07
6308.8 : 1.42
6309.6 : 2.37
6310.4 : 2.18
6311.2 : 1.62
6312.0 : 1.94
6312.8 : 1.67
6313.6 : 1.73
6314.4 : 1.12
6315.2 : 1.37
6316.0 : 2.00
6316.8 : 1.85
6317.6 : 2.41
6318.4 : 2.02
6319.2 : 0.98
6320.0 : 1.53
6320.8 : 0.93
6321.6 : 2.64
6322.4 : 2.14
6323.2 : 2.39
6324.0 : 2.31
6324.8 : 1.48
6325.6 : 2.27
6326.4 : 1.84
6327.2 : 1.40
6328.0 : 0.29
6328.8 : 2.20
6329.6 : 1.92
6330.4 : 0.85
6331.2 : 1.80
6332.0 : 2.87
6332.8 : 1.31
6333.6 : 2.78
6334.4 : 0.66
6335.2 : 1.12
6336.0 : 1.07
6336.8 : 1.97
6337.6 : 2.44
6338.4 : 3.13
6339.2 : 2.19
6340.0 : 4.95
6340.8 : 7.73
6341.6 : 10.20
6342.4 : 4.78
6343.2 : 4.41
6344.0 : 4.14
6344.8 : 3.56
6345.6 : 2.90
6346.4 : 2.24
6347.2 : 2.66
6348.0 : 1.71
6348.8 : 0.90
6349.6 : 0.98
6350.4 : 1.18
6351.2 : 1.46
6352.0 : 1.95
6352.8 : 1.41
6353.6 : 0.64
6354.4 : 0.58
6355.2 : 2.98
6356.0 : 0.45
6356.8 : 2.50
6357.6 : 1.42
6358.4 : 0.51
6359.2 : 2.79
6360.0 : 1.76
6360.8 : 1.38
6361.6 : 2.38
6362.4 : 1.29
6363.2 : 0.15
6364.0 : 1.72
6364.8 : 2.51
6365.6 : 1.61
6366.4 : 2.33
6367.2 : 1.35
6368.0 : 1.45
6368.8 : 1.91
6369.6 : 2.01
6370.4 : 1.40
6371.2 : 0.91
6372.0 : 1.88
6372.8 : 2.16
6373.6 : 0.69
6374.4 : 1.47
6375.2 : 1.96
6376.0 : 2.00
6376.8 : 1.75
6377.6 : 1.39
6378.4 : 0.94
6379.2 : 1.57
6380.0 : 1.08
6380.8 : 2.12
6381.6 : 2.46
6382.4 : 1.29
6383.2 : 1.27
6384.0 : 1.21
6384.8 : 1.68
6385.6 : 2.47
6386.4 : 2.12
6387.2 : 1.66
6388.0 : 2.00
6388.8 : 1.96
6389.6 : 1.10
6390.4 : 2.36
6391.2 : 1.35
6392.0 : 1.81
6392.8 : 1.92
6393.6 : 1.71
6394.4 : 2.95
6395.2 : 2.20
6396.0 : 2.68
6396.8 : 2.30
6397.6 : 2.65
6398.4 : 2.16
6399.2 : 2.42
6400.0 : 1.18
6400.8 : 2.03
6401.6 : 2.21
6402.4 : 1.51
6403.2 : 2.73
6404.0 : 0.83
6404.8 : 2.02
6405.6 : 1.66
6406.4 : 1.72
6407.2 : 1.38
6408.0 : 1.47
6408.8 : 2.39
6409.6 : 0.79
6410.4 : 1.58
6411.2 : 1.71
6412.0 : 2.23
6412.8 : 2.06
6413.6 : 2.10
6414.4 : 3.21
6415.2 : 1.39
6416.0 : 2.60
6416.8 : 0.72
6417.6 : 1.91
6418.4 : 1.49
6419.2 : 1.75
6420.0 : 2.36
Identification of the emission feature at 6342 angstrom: Hbeta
